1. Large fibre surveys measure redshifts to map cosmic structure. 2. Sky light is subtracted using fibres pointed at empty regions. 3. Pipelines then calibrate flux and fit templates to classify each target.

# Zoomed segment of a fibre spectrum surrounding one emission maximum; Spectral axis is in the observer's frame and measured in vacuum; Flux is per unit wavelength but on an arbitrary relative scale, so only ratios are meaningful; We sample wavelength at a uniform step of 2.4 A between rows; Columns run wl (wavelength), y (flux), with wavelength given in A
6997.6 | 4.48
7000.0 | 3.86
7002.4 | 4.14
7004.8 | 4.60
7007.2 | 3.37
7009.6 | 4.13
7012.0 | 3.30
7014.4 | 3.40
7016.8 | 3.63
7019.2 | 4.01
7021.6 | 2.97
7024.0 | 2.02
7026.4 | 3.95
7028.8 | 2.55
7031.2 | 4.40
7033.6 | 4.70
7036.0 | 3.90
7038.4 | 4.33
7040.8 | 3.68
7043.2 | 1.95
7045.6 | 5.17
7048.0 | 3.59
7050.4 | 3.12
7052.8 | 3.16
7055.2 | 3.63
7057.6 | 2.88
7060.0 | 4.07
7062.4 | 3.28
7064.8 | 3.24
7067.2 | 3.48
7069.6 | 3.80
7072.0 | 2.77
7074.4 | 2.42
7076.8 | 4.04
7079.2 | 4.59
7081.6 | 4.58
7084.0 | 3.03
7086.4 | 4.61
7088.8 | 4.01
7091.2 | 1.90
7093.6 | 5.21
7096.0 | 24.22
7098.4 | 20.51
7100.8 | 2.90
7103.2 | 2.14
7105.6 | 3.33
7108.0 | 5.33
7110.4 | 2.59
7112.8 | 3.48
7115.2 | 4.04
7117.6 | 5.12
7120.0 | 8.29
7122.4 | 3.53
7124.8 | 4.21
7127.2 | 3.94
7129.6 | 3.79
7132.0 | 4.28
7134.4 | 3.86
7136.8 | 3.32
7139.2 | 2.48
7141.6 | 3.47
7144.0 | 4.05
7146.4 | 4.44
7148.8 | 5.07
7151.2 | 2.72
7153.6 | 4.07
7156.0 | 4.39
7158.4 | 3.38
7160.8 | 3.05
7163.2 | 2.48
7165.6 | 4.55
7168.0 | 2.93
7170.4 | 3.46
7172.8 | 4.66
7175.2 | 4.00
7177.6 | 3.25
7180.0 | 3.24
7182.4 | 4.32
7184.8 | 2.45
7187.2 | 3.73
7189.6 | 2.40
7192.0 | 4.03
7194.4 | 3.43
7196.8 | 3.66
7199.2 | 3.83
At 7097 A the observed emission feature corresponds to H-alpha 6563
